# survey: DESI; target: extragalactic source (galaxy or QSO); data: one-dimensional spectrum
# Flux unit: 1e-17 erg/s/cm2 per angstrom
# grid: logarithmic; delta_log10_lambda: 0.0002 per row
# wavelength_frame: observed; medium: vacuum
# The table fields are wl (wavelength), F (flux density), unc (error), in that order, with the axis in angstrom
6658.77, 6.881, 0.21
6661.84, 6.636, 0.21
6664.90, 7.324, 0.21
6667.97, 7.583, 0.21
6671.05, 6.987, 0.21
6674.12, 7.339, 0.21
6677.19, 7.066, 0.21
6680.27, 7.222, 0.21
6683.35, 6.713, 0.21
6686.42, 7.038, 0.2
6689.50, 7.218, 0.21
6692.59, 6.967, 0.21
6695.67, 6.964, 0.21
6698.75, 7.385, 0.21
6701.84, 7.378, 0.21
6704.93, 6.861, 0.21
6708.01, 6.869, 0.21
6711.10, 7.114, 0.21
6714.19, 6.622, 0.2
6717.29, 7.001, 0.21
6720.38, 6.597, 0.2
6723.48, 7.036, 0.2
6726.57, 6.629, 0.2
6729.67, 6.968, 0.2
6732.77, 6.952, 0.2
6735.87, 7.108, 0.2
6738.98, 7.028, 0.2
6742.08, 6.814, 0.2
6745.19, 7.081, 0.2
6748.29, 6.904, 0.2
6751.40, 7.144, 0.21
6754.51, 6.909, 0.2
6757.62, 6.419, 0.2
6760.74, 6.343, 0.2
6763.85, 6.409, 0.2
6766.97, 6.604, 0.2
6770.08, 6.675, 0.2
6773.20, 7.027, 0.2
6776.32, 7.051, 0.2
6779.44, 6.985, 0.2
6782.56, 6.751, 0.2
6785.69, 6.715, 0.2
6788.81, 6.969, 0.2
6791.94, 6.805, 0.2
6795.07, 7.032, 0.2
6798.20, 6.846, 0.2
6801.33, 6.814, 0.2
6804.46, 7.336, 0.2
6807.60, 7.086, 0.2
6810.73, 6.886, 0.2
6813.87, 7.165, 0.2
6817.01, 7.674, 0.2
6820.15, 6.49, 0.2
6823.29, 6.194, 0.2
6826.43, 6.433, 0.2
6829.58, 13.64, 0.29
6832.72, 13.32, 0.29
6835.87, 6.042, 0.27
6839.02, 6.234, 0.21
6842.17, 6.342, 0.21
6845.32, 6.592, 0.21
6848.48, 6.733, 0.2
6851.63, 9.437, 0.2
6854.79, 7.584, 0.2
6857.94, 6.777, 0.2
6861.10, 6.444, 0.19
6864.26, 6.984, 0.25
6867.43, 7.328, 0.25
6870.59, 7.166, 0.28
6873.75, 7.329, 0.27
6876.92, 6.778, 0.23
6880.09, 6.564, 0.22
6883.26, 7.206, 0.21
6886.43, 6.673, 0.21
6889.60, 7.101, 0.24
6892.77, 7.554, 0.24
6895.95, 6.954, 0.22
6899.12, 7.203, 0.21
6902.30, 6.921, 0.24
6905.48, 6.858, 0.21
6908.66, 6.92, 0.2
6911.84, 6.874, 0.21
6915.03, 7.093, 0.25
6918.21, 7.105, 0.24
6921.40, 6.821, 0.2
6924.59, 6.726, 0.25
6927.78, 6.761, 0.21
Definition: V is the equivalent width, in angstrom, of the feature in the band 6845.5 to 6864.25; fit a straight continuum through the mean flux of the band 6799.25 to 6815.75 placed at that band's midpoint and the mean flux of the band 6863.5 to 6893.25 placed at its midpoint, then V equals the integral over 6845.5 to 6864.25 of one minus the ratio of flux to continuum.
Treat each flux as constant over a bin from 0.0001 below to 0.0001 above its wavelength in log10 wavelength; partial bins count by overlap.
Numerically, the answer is -0.7 angstrom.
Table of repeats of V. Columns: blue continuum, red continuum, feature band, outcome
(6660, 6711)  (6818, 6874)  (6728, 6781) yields 3.4 angstrom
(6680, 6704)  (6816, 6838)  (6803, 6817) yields 1.9 angstrom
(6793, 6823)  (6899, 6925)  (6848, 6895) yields -1.5 angstrom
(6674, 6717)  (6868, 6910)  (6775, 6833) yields -3.6 angstrom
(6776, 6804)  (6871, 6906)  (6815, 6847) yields -4.3 angstrom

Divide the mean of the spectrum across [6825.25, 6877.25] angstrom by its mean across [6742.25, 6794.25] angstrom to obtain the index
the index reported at 1.1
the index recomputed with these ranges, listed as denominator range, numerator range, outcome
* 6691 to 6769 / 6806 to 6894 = 1.08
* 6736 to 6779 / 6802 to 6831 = 1.11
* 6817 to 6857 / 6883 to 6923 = 0.89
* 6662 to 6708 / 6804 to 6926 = 1.02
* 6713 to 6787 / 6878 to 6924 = 1.02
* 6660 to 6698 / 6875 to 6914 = 0.98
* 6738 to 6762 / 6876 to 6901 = 1.03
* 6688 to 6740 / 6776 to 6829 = 1.01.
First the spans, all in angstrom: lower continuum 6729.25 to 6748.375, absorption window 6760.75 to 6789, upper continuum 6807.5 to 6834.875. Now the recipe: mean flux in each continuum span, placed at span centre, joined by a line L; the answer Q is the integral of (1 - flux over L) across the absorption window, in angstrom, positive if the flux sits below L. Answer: 3.0 angstrom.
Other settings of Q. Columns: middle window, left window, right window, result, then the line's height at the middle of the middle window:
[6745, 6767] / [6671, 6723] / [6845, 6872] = 1.2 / 7.11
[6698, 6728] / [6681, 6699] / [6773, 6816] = 0.3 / 7.02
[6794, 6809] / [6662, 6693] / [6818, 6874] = 0.9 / 7.49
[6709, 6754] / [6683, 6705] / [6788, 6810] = 0.8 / 7.06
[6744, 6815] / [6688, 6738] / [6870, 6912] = 1.3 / 6.99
